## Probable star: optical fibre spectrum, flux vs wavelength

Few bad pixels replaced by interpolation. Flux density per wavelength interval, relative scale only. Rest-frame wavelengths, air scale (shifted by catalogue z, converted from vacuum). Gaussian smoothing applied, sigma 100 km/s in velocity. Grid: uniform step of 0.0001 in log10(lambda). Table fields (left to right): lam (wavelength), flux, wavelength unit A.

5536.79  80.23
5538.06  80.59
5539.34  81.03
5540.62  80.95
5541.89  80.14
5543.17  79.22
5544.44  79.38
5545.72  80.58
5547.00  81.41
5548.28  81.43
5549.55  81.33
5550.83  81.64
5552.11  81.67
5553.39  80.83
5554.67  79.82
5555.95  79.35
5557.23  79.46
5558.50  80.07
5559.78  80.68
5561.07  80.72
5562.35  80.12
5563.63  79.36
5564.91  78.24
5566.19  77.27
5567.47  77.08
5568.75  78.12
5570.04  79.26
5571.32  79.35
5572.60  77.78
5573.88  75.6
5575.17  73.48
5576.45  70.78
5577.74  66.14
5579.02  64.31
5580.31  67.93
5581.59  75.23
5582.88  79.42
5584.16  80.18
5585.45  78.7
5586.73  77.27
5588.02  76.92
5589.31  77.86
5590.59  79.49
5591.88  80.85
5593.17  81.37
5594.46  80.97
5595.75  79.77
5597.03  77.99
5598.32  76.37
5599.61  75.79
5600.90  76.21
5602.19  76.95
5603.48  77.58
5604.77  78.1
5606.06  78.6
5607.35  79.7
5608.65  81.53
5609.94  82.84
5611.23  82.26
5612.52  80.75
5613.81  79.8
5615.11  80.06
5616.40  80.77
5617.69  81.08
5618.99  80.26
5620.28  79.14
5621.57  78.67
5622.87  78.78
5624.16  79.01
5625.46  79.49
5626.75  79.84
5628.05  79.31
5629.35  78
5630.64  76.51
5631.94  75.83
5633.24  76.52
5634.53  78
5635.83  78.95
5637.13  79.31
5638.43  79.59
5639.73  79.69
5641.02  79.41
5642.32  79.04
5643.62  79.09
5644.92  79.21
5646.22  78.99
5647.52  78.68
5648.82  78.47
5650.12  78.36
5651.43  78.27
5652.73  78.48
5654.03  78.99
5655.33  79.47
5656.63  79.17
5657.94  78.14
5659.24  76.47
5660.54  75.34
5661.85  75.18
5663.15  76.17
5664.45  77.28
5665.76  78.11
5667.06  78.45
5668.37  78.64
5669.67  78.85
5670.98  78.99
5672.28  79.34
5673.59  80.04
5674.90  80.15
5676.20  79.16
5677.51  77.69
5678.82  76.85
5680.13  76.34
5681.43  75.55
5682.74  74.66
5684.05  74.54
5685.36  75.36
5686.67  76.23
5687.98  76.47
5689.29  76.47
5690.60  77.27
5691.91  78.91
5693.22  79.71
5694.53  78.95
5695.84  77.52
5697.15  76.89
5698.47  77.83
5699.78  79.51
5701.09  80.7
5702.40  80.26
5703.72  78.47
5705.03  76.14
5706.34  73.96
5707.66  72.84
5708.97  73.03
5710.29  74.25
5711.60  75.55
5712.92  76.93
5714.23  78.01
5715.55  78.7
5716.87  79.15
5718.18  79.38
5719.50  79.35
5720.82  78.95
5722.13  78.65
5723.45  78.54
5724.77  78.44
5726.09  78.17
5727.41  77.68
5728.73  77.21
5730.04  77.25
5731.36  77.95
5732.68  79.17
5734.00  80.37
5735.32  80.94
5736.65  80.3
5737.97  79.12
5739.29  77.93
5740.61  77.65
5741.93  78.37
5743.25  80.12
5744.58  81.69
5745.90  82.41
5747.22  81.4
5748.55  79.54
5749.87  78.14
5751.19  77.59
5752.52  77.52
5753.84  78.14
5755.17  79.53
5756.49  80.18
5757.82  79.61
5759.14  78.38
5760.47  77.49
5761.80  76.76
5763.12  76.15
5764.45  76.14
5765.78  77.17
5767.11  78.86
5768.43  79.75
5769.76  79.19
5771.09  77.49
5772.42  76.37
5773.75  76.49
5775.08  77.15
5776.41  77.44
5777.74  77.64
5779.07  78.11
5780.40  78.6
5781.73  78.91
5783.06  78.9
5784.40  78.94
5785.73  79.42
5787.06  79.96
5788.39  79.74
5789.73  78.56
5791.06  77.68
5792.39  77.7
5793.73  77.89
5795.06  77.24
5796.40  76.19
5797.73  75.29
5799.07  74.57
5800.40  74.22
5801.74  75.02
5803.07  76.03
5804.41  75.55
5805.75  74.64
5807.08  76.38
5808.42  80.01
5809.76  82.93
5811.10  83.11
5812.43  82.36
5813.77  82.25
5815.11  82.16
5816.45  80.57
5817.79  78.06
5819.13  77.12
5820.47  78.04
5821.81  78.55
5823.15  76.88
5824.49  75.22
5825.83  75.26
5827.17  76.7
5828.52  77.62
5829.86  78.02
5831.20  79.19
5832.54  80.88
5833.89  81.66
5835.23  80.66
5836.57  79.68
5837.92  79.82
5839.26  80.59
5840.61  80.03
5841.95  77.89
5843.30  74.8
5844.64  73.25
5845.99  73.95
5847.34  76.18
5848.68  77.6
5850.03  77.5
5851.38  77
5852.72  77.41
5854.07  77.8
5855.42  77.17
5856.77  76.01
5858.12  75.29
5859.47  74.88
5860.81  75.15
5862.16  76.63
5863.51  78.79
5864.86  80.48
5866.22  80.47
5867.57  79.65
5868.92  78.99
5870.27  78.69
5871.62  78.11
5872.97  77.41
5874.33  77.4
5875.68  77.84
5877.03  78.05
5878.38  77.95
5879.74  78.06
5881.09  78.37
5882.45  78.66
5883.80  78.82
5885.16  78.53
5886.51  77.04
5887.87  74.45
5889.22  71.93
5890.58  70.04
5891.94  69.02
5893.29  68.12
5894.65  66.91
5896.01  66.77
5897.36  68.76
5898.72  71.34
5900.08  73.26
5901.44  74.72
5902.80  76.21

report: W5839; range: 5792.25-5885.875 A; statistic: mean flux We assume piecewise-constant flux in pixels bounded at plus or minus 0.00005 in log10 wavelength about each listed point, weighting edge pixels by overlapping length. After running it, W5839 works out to 77.9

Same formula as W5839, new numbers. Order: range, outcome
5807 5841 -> 79.4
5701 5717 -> 76.5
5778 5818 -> 78.4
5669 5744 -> 77.8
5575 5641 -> 78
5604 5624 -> 80.1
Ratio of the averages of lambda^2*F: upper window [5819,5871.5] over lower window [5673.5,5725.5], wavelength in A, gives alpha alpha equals 1.06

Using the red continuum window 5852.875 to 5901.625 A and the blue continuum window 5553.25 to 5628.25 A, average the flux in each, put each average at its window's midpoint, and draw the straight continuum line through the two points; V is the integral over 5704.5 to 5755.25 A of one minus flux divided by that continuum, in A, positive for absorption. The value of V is -0.8 A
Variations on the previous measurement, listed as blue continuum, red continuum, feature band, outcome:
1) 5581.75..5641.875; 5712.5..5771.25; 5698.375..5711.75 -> 0.4 A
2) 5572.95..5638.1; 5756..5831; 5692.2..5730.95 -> 0.1 A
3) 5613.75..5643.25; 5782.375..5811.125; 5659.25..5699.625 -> 0.6 A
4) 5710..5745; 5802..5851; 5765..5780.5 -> 0.1 A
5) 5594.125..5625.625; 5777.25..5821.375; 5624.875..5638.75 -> 0.2 A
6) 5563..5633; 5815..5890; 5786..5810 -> 0.2 A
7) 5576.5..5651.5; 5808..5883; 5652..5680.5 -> 0.1 A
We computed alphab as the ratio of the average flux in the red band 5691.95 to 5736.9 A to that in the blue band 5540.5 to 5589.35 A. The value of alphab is 1.0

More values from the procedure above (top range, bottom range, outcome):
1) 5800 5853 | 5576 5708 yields 1.00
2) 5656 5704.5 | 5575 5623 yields 1.00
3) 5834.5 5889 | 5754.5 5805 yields 1.00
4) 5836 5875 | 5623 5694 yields 0.99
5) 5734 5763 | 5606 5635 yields 1.00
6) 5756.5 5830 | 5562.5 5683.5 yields 1.00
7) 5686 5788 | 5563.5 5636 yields 1.00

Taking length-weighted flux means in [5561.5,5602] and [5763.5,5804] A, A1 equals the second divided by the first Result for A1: 1.01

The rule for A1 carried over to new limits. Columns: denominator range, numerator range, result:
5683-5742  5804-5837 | 1.02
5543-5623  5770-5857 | 0.99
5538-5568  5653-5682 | 0.97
